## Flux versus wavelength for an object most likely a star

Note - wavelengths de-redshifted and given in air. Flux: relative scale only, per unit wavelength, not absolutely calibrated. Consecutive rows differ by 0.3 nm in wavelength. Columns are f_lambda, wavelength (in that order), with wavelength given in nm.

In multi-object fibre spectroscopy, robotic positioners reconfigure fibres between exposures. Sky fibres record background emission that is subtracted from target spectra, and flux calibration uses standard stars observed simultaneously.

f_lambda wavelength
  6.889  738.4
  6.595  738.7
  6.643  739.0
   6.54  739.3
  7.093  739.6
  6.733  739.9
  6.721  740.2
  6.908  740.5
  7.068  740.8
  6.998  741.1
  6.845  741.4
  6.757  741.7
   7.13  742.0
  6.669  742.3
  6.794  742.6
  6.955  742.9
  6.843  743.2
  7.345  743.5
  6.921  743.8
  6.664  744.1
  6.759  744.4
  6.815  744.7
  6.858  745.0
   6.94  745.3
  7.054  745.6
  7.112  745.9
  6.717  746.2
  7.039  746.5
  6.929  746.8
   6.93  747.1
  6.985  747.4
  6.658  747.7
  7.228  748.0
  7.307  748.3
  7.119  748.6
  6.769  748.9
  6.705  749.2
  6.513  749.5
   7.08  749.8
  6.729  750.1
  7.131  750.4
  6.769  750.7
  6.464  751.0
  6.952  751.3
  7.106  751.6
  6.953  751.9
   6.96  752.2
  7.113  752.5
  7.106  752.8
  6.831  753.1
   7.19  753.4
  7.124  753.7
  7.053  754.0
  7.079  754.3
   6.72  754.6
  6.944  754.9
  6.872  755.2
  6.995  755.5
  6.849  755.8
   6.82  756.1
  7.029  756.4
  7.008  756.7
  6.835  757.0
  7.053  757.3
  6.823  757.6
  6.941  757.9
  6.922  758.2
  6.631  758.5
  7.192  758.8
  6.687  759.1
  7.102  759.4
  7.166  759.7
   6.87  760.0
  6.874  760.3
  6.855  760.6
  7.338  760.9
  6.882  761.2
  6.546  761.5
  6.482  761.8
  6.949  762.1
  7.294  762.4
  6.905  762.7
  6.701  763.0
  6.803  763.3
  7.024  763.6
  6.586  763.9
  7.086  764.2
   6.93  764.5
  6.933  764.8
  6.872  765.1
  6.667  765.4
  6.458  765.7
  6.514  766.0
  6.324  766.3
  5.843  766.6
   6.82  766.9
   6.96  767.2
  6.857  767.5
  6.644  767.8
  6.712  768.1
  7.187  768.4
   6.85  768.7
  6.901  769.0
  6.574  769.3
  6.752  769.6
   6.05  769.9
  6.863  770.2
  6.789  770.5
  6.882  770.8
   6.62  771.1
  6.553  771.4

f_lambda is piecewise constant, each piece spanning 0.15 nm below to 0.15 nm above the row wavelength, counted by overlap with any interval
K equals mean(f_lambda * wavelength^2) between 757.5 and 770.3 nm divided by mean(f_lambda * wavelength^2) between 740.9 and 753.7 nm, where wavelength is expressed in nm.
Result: 1.03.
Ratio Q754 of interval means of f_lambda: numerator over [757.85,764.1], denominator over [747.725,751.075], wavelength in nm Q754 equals 1.00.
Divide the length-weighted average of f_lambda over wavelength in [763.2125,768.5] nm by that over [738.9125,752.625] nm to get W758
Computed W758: 0.98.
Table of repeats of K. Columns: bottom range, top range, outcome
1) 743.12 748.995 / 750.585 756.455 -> 1.02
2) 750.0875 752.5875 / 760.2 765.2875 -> 1.03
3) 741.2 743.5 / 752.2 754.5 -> 1.05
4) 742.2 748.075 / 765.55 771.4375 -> 1.03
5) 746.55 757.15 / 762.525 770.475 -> 1.01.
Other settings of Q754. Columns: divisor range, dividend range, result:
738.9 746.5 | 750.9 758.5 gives 1.01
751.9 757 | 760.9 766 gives 0.98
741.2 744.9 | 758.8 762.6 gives 1.01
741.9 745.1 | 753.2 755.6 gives 1.02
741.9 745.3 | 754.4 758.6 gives 1.00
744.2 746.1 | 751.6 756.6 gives 1.01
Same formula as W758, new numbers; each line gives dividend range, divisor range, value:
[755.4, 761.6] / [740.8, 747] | 1.00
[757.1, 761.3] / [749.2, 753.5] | 1.01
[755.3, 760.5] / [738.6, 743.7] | 1.01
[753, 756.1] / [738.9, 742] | 1.02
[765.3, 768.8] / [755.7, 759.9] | 0.96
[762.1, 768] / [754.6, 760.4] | 0.98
